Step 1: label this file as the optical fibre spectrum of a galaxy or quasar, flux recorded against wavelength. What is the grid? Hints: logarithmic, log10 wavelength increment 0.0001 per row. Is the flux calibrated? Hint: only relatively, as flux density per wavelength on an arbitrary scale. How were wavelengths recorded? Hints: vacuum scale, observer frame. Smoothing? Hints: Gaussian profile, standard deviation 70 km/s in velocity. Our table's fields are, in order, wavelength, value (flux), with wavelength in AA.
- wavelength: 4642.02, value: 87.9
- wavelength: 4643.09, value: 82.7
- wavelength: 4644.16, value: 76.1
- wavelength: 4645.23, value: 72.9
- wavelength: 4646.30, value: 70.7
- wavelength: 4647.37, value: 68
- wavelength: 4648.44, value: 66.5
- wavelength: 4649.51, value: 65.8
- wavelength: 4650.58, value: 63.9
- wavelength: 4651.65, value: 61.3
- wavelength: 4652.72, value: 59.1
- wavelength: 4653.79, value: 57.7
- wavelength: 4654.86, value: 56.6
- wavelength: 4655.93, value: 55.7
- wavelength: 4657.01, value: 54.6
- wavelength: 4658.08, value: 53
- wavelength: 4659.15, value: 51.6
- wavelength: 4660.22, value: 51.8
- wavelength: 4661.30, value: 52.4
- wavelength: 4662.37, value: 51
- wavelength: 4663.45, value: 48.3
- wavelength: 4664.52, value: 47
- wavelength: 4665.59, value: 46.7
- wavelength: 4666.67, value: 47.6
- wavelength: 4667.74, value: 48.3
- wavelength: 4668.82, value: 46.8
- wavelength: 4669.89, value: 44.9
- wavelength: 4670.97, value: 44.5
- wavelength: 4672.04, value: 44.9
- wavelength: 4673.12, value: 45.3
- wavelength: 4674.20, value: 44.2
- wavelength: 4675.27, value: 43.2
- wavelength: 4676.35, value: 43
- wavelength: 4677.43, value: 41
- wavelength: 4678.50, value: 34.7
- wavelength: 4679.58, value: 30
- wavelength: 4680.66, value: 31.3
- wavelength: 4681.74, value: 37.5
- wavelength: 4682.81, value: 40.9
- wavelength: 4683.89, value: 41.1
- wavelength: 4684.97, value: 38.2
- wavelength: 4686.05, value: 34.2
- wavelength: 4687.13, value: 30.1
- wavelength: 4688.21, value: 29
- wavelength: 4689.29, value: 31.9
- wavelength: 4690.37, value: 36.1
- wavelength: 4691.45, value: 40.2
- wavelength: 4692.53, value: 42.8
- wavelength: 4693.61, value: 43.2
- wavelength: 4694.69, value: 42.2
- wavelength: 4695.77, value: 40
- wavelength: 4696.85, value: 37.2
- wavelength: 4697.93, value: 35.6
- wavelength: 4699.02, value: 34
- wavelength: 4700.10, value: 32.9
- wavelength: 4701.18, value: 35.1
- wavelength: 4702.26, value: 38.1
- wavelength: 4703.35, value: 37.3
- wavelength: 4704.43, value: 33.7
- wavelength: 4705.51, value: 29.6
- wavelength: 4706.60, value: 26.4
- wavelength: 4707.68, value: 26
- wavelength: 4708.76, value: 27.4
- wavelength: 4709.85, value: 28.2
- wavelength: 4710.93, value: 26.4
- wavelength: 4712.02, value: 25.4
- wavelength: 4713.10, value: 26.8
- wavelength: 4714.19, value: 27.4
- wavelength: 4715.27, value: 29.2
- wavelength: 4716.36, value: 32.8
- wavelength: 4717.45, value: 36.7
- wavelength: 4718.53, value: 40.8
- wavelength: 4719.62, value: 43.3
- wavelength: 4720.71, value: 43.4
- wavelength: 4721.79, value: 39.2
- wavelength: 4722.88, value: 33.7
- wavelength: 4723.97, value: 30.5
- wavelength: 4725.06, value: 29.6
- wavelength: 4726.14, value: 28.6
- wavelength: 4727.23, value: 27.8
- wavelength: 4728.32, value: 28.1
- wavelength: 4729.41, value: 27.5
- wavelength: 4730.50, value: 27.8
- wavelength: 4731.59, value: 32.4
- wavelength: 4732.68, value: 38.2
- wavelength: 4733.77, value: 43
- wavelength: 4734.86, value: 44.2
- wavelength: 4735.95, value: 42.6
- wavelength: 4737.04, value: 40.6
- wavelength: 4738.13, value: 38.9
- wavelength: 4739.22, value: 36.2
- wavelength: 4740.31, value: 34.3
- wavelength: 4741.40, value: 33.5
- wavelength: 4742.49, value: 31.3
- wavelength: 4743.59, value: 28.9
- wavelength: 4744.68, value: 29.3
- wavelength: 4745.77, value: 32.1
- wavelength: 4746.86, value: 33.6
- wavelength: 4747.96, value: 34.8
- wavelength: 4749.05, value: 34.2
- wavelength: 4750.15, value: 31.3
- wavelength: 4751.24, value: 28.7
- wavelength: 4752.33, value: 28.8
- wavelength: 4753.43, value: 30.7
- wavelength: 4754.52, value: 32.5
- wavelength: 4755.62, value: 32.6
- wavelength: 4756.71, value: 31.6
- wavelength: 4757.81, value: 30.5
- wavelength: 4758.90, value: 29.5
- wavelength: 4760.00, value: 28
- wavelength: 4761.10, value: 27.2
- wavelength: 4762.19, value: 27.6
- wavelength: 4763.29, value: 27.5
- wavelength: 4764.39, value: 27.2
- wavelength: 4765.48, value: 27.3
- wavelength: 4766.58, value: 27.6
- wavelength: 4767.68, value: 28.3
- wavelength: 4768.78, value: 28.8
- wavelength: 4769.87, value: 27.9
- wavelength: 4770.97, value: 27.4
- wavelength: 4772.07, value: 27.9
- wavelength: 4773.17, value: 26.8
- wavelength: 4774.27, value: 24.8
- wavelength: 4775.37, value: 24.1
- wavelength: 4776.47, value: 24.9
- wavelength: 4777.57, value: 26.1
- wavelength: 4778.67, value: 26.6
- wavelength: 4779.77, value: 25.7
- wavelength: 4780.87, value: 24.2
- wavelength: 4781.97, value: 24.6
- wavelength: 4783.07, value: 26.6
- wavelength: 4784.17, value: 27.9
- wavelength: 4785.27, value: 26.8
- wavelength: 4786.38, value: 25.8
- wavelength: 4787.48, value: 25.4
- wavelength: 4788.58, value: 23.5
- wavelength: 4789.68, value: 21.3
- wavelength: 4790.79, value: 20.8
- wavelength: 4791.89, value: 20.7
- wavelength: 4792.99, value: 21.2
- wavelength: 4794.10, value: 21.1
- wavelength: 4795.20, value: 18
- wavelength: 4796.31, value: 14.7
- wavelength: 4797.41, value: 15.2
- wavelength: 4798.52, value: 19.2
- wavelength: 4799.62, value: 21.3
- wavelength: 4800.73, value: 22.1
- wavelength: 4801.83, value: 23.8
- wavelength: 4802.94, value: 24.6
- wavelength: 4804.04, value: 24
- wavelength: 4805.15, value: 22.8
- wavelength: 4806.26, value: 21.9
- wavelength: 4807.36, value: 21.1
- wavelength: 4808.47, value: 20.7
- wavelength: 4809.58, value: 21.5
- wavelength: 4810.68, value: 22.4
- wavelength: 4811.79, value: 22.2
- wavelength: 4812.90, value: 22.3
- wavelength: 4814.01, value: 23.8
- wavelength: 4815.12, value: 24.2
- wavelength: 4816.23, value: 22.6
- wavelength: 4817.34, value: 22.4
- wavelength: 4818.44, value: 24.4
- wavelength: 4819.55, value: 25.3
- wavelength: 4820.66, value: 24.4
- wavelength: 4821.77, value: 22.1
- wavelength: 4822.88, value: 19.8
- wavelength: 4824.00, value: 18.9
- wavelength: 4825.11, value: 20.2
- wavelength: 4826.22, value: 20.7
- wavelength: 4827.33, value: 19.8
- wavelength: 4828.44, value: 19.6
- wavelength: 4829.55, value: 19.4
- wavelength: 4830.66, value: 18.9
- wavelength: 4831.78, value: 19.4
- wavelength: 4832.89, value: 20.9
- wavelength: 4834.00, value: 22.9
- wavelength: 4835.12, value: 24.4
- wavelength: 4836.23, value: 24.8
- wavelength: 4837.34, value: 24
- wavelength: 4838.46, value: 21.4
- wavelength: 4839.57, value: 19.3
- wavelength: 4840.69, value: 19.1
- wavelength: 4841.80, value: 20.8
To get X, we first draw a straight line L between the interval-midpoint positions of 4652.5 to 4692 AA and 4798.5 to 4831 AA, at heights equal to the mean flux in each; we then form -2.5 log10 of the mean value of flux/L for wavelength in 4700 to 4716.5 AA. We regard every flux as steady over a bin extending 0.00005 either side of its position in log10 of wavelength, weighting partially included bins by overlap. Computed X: 0.27 mag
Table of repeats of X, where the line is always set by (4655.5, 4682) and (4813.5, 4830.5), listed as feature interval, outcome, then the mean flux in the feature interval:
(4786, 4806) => 0.20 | 21.4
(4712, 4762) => 0.06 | 33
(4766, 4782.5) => 0.11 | 26.4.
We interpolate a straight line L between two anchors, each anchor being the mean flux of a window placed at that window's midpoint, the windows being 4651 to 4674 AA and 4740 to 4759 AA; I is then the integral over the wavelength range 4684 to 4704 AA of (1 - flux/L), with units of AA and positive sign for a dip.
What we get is 3.3 AA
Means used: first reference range 50.9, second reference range 31.6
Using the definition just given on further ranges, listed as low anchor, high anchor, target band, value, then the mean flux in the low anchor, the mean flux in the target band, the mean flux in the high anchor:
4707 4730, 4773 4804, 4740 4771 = -3.6 AA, 31.3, 30.1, 23.1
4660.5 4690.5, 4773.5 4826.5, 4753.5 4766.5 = -0.2 AA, 41.4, 29.2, 22.7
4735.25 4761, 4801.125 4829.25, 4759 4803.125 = 5.0 AA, 32.8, 24.6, 22.2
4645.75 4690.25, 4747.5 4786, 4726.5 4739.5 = -0.3 AA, 47.5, 35.5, 28.2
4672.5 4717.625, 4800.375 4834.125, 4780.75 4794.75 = 0.7 AA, 34.9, 23.8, 21.9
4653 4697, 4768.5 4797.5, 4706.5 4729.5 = 2.8 AA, 43.6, 31.3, 24.1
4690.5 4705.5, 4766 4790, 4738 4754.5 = -0.9 AA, 37.5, 32.3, 26.1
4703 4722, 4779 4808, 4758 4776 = -1.3 AA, 32.1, 27.4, 22.5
